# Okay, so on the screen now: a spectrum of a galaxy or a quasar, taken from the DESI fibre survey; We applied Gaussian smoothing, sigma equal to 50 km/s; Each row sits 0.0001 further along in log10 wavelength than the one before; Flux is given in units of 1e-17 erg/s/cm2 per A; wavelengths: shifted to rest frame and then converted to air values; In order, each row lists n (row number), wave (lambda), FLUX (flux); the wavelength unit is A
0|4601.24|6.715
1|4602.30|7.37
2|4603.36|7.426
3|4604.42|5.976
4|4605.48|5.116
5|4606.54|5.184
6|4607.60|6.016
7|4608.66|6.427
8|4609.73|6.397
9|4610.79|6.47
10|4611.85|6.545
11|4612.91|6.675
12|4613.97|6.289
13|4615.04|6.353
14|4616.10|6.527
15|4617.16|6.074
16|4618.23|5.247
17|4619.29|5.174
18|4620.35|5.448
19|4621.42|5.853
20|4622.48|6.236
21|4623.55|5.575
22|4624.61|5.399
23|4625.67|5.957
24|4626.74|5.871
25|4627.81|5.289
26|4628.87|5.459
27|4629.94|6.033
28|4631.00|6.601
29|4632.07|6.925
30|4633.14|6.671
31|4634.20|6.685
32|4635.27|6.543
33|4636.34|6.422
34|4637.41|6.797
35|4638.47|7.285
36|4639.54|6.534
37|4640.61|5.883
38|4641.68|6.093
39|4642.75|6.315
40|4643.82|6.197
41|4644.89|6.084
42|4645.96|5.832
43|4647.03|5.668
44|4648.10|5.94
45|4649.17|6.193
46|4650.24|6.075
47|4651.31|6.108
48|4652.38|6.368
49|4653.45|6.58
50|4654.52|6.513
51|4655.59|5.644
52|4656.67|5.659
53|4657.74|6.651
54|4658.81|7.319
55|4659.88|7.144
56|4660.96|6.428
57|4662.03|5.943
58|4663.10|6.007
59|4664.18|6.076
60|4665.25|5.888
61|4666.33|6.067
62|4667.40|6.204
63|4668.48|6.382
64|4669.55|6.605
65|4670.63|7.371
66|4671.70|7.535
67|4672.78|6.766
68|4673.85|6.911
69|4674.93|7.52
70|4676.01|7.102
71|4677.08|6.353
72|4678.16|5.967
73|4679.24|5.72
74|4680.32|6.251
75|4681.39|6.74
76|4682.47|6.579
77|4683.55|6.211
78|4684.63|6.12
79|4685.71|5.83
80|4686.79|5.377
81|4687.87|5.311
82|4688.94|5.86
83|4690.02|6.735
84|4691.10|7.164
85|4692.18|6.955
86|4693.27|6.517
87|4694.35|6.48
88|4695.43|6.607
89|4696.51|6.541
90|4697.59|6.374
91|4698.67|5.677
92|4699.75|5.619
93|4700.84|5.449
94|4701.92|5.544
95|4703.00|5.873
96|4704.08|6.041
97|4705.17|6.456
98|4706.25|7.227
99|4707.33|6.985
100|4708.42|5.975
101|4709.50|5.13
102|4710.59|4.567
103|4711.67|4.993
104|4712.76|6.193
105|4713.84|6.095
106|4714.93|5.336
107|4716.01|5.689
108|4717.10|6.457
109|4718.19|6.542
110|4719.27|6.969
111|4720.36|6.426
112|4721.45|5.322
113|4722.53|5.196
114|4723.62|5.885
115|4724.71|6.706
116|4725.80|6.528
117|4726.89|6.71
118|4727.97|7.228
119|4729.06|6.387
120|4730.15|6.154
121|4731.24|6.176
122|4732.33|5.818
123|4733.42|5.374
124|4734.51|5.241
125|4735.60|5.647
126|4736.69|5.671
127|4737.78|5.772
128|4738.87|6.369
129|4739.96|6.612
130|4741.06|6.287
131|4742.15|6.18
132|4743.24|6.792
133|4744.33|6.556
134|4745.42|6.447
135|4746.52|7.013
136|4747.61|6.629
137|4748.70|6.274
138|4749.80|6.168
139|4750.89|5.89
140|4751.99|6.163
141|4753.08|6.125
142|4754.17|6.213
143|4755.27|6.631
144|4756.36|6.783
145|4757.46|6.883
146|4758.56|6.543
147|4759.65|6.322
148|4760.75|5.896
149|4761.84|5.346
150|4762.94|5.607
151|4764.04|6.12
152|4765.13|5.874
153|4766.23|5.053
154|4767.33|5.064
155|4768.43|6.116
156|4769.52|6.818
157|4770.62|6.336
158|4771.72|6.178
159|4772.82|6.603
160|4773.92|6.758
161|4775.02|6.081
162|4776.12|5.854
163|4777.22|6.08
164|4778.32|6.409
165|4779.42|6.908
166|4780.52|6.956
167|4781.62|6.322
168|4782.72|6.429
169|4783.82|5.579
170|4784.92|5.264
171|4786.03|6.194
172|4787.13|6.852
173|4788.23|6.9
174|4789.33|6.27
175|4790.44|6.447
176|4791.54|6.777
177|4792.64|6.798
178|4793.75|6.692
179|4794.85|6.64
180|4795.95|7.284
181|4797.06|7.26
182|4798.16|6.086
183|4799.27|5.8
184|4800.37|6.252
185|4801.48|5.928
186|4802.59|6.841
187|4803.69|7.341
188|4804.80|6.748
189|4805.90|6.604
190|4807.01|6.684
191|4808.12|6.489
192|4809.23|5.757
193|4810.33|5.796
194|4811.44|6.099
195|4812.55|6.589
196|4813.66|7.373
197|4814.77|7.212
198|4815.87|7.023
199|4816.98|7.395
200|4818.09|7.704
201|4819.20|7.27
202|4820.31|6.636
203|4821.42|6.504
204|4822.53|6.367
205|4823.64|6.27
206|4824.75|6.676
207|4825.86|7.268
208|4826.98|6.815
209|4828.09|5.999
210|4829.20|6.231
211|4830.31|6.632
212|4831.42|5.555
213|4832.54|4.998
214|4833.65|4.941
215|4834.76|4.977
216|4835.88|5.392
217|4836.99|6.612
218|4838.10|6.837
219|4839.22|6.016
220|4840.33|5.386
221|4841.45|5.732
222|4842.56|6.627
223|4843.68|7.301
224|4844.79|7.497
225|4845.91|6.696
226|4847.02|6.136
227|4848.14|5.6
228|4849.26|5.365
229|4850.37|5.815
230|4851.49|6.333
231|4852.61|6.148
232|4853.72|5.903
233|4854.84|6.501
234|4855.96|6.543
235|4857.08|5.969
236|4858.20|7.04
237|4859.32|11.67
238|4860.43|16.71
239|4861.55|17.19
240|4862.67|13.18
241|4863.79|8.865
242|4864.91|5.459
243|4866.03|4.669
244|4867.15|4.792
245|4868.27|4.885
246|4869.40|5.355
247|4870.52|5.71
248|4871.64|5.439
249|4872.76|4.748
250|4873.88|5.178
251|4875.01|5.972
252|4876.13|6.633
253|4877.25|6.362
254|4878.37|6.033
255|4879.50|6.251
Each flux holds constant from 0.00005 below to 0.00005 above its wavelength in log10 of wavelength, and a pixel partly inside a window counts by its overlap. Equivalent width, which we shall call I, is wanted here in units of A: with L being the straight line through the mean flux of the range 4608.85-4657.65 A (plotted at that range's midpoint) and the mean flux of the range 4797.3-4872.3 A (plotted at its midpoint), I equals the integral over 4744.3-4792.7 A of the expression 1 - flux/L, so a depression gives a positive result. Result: 2.2 A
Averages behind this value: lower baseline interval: 6.15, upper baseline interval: 6.78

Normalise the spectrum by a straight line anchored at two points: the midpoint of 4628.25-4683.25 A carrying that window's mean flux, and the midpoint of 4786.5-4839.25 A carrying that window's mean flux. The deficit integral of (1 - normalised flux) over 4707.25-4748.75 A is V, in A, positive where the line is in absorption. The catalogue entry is 2.23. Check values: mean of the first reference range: 6.4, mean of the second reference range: 6.5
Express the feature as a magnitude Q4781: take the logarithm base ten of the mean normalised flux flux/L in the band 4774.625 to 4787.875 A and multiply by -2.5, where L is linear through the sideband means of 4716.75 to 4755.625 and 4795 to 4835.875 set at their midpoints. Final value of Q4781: 0.02 mag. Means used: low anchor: 6.23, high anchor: 6.47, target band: 6.26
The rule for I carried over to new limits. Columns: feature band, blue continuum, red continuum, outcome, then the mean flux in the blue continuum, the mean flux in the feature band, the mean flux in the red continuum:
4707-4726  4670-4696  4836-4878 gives 1.9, 6.5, 5.92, 6.98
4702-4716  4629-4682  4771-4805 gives 1.2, 6.41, 5.89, 6.46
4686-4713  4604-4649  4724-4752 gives 0.6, 6.1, 6.06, 6.26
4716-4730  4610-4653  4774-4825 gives 0.1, 6.15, 6.33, 6.56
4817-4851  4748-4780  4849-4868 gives 5.9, 6.18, 6.28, 8.13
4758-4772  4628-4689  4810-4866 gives 1.7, 6.34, 5.94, 7.04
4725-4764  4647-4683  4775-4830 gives 1.6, 6.43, 6.24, 6.56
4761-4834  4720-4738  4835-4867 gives 4.4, 6.02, 6.39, 7.42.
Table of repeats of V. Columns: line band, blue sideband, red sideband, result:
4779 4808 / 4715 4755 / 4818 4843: -1.52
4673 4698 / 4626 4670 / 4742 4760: -0.28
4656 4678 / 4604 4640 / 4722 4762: -1.48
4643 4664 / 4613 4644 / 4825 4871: -0.01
